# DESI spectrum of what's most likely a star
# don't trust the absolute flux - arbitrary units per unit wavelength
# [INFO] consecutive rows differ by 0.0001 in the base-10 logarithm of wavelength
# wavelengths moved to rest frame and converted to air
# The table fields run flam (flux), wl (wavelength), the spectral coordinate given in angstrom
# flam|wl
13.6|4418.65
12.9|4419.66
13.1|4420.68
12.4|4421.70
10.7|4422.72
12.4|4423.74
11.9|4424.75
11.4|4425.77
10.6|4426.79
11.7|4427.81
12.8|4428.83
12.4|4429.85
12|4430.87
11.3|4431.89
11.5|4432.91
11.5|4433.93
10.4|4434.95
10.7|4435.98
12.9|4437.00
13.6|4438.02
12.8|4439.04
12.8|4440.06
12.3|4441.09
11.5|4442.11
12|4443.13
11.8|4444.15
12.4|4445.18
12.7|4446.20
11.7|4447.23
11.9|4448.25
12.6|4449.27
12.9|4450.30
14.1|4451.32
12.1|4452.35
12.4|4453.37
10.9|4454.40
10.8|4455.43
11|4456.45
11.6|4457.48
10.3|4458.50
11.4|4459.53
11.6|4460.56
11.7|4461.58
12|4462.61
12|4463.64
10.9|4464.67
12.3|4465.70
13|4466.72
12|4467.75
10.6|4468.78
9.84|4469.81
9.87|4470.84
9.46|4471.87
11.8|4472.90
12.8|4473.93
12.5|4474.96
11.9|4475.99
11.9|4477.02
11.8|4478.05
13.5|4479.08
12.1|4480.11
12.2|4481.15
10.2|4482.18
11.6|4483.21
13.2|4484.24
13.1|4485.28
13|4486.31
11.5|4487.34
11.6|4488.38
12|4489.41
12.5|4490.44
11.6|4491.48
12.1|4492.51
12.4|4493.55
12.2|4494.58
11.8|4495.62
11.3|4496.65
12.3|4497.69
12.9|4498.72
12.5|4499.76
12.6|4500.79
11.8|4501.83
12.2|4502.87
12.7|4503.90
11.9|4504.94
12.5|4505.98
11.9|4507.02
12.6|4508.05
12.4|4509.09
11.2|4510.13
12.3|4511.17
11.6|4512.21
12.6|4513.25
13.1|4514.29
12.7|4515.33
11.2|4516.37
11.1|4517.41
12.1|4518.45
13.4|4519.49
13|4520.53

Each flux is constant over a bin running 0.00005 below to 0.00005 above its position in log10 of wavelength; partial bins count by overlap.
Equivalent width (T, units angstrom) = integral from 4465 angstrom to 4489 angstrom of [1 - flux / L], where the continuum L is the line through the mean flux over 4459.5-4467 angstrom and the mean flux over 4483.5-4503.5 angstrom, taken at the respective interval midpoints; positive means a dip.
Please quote 0.45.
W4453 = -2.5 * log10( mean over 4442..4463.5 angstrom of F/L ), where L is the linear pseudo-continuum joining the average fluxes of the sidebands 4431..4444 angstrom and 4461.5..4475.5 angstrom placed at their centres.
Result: -0.02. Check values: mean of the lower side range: 11.9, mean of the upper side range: 11.5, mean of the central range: 11.9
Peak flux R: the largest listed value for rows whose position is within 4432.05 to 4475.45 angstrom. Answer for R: 14.1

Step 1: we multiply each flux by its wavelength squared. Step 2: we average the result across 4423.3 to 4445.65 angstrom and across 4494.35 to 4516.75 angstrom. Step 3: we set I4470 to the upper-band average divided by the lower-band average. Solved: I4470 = 1.1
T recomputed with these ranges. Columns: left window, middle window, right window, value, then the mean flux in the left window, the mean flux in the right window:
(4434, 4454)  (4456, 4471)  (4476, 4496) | 1.0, 12.3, 12.1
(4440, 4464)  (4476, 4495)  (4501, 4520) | -0.1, 11.9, 12.2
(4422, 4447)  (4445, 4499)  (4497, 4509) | 1.2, 11.9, 12.3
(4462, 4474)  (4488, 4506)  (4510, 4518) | -0.6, 11.3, 12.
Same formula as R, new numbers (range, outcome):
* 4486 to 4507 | 13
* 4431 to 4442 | 13.6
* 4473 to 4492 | 13.5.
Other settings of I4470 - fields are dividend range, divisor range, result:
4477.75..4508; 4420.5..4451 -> 1.04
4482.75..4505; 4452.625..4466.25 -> 1.08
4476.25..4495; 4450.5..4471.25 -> 1.06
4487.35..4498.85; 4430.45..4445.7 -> 1.03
